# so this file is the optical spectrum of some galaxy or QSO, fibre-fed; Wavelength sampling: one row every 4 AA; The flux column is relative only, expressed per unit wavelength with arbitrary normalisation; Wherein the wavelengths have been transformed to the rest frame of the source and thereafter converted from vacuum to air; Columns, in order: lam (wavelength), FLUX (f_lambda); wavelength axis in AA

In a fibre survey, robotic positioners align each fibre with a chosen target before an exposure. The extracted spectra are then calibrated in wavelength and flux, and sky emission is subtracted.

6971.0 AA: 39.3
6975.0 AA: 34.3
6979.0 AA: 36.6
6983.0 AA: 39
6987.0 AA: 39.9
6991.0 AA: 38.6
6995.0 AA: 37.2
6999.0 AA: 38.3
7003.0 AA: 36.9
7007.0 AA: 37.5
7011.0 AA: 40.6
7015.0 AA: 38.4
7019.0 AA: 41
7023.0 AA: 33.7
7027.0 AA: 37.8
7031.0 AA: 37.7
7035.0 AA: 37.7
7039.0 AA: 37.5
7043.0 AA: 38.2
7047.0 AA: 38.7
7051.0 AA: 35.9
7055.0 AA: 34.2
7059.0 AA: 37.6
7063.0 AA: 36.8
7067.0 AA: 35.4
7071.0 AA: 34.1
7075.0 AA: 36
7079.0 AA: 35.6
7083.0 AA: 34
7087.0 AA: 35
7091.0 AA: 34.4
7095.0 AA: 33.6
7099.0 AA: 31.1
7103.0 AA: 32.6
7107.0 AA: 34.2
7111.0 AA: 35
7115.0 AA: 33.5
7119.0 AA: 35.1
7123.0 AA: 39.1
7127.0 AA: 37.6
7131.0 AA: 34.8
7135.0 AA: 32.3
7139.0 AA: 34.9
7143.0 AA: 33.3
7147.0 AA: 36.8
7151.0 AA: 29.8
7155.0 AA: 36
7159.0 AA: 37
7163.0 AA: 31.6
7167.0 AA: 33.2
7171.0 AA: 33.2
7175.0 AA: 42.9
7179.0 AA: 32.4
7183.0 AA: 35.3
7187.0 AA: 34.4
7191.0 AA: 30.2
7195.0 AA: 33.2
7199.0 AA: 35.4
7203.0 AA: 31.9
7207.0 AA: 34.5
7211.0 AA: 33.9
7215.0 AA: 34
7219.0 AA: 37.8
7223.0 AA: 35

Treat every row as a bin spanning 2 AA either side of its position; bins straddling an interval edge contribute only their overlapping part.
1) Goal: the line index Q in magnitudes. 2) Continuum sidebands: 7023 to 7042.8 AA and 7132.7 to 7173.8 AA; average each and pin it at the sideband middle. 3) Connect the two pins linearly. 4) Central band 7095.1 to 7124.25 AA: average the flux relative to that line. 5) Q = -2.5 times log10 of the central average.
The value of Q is 0.031 mag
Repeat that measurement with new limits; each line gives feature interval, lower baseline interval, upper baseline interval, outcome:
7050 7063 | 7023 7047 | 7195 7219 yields 0.03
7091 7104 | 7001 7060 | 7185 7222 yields 0.11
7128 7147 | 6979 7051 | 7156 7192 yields 0.03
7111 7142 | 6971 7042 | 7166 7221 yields 0.01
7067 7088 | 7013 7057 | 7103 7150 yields 0.04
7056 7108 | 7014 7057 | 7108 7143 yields 0.05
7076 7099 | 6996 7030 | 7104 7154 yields 0.05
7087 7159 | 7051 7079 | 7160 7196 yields 0.01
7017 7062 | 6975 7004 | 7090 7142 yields -0.02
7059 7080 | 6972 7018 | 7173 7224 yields 0.03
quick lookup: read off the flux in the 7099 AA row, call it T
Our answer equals 31.1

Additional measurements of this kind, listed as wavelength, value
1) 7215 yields 34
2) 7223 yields 35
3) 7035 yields 37.7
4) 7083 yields 34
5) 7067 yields 35.4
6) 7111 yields 35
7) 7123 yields 39.1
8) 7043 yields 38.2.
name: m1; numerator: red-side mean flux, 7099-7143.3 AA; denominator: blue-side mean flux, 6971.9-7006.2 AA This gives 0.92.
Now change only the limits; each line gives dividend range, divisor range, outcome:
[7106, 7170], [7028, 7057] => 0.93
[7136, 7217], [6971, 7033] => 0.90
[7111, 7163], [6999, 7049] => 0.92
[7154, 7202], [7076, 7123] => 1.01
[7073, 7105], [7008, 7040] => 0.89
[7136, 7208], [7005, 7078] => 0.92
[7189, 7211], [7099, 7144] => 0.96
